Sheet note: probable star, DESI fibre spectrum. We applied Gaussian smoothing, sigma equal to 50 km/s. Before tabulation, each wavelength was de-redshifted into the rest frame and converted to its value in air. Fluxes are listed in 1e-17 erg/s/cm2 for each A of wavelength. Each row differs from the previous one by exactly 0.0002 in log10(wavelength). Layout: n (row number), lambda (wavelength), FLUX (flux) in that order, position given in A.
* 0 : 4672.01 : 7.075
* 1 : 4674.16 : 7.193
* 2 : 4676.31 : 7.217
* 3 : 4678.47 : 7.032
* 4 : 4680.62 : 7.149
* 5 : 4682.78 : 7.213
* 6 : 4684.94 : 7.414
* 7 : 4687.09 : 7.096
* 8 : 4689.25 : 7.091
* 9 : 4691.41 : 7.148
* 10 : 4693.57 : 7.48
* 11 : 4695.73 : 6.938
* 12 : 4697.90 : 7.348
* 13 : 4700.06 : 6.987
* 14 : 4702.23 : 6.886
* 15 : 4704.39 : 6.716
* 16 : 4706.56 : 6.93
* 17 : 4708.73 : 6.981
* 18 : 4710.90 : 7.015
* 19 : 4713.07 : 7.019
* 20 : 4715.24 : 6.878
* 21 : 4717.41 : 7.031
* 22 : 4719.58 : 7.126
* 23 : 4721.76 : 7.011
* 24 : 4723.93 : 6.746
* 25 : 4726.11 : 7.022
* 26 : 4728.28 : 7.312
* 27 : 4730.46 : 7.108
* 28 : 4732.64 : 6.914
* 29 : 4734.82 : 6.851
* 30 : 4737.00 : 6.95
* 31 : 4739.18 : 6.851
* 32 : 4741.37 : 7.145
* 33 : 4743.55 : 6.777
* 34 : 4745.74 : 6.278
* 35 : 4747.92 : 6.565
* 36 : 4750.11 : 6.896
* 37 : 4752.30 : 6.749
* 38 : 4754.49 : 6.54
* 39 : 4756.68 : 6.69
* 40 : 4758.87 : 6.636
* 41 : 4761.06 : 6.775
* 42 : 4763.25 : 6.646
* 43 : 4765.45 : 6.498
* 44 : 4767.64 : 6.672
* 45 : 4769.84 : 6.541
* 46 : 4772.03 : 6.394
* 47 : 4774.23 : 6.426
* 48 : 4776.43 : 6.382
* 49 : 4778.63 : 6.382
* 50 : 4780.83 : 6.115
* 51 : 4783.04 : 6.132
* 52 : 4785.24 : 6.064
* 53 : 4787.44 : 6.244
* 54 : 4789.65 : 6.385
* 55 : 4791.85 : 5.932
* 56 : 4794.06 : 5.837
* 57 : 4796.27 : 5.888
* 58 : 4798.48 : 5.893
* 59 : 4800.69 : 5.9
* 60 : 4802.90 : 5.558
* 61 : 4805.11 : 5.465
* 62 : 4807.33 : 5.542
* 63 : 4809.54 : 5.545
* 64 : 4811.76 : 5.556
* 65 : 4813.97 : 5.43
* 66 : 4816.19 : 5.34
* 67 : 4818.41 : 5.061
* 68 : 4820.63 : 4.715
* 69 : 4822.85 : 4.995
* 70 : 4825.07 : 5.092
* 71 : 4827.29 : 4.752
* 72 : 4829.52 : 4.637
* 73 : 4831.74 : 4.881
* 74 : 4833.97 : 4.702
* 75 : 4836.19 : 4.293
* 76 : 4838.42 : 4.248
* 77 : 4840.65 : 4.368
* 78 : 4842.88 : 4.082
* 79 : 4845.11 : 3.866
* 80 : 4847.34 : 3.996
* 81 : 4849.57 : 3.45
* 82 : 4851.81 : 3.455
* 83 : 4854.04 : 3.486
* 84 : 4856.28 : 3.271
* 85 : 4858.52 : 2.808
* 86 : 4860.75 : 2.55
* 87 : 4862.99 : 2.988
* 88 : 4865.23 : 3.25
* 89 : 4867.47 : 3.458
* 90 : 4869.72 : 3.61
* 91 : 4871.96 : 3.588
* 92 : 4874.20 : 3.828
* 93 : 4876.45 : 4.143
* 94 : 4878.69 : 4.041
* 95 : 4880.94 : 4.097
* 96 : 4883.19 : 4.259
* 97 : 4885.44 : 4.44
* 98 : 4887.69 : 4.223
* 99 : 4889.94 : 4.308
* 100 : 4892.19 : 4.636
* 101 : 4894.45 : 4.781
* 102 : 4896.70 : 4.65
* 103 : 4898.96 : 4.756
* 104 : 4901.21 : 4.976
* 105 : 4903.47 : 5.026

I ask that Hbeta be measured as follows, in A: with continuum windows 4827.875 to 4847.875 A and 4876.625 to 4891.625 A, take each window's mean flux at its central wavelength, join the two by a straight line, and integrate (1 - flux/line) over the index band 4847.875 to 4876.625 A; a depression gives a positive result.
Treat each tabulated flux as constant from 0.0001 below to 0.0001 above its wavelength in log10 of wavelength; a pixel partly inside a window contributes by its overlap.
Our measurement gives 6.24 A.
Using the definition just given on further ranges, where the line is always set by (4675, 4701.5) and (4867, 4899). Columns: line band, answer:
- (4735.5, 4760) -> -1.9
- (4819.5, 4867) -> 8.2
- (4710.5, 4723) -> -0.5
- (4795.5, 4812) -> -0.8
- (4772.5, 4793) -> -1.8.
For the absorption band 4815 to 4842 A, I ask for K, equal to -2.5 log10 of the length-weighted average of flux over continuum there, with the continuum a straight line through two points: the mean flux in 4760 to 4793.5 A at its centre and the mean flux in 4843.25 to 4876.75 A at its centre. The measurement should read -0.05 mag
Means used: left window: 6.36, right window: 3.45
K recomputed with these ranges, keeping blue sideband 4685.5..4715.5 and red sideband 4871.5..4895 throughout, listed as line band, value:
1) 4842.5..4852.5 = 0.26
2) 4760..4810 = -0.07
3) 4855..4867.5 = 0.44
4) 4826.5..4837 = 0.08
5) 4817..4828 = 0.05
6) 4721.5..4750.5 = -0.06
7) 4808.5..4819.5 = -0.02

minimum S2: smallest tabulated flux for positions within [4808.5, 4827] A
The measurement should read 4.715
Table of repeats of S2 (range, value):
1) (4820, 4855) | 3.45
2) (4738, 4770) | 6.278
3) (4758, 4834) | 4.637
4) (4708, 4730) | 6.746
